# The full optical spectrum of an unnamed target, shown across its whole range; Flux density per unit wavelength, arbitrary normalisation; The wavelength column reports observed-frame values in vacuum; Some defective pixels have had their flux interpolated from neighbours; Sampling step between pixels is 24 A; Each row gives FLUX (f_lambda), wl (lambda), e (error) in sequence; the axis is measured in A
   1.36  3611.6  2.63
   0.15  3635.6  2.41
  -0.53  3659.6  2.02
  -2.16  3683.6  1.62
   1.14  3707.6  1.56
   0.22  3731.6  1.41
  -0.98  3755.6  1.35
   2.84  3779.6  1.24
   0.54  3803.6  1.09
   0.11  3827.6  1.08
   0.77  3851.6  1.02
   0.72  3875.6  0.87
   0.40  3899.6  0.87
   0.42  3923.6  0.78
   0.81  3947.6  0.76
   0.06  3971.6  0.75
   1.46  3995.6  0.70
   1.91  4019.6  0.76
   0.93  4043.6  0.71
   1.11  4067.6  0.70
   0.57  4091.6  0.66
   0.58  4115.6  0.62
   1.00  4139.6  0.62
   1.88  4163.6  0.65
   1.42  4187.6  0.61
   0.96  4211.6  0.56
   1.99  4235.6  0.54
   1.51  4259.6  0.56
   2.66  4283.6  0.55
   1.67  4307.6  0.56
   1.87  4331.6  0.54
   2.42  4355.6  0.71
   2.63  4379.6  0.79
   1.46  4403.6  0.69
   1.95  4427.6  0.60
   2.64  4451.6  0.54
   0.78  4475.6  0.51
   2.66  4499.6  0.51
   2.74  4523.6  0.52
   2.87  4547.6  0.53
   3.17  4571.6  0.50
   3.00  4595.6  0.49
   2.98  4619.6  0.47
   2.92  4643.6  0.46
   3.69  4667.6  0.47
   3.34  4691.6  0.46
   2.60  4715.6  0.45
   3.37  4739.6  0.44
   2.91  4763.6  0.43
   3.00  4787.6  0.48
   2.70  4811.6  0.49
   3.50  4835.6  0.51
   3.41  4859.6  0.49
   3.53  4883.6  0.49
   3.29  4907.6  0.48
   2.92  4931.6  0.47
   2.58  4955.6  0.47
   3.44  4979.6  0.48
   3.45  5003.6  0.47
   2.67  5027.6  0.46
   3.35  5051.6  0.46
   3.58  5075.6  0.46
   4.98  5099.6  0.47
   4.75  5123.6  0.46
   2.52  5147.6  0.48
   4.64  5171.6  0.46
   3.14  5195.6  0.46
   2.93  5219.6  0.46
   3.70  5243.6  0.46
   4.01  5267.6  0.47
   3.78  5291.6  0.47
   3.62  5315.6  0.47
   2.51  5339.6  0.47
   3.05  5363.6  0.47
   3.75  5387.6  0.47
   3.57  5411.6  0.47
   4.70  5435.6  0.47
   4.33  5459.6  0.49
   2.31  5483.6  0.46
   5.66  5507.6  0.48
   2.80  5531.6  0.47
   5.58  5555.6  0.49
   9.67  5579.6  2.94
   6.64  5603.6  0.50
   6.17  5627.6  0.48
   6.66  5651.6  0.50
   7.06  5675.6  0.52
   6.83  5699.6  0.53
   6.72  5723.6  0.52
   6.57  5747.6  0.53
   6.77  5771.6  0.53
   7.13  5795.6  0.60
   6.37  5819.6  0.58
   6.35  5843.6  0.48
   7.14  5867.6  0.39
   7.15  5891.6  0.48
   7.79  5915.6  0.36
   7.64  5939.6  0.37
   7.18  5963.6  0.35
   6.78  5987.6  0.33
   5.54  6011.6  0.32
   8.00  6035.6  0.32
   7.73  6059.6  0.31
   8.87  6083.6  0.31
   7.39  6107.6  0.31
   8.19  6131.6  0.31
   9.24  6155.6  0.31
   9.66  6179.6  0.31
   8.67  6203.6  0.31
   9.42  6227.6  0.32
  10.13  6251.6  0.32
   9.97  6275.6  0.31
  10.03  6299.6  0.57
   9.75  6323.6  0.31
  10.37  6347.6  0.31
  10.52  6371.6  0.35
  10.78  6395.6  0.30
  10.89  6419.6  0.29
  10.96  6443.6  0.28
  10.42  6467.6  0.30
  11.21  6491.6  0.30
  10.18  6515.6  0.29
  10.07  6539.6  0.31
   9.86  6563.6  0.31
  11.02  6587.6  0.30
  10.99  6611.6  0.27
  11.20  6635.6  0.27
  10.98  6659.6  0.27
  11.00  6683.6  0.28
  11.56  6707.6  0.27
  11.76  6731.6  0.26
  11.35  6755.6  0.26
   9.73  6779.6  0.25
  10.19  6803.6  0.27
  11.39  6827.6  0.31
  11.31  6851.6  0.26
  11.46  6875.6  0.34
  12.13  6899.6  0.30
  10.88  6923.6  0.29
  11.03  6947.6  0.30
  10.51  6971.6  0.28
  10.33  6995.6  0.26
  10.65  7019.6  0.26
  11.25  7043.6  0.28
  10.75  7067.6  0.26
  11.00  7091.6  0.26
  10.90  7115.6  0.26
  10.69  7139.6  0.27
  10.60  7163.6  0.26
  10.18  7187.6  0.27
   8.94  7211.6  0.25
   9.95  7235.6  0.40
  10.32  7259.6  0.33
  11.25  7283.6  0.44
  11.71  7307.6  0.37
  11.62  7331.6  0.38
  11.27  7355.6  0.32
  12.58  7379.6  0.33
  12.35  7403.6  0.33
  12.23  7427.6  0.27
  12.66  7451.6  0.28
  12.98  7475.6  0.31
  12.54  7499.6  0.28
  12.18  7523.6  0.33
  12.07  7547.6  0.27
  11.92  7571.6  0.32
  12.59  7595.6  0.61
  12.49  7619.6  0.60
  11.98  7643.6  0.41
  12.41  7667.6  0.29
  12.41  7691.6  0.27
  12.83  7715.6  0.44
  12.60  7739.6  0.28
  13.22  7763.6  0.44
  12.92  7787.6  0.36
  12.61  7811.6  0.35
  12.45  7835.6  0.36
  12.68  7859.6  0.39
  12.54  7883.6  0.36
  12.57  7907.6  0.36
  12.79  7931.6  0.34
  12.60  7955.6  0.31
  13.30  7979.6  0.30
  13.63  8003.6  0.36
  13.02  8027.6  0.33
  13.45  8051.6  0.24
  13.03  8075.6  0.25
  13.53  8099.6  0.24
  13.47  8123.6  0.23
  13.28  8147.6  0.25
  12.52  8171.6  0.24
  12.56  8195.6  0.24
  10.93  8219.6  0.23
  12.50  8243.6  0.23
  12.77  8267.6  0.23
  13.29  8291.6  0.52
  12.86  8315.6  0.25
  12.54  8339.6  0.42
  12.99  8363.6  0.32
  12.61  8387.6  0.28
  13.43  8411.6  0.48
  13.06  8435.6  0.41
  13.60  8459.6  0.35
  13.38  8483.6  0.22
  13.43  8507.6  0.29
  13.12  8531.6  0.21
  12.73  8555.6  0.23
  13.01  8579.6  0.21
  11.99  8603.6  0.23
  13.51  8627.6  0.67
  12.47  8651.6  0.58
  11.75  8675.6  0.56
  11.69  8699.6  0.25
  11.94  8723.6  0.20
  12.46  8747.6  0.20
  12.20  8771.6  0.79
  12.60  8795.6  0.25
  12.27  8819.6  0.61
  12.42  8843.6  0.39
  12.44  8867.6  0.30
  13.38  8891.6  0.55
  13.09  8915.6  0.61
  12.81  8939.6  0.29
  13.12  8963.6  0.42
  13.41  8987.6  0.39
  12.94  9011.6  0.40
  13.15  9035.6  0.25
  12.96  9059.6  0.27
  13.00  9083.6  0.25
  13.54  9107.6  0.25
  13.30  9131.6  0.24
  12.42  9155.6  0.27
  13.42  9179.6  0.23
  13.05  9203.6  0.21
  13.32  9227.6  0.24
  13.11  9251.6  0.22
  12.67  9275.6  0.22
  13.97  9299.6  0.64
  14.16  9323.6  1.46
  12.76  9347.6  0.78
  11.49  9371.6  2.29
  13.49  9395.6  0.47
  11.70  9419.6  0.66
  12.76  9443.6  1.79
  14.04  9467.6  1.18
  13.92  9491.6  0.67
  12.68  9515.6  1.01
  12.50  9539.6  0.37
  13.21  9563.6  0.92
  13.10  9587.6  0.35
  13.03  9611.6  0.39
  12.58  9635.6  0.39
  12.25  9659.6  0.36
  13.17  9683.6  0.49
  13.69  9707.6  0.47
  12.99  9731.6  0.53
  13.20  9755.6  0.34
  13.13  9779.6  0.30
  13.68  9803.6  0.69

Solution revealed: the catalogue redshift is 0.394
